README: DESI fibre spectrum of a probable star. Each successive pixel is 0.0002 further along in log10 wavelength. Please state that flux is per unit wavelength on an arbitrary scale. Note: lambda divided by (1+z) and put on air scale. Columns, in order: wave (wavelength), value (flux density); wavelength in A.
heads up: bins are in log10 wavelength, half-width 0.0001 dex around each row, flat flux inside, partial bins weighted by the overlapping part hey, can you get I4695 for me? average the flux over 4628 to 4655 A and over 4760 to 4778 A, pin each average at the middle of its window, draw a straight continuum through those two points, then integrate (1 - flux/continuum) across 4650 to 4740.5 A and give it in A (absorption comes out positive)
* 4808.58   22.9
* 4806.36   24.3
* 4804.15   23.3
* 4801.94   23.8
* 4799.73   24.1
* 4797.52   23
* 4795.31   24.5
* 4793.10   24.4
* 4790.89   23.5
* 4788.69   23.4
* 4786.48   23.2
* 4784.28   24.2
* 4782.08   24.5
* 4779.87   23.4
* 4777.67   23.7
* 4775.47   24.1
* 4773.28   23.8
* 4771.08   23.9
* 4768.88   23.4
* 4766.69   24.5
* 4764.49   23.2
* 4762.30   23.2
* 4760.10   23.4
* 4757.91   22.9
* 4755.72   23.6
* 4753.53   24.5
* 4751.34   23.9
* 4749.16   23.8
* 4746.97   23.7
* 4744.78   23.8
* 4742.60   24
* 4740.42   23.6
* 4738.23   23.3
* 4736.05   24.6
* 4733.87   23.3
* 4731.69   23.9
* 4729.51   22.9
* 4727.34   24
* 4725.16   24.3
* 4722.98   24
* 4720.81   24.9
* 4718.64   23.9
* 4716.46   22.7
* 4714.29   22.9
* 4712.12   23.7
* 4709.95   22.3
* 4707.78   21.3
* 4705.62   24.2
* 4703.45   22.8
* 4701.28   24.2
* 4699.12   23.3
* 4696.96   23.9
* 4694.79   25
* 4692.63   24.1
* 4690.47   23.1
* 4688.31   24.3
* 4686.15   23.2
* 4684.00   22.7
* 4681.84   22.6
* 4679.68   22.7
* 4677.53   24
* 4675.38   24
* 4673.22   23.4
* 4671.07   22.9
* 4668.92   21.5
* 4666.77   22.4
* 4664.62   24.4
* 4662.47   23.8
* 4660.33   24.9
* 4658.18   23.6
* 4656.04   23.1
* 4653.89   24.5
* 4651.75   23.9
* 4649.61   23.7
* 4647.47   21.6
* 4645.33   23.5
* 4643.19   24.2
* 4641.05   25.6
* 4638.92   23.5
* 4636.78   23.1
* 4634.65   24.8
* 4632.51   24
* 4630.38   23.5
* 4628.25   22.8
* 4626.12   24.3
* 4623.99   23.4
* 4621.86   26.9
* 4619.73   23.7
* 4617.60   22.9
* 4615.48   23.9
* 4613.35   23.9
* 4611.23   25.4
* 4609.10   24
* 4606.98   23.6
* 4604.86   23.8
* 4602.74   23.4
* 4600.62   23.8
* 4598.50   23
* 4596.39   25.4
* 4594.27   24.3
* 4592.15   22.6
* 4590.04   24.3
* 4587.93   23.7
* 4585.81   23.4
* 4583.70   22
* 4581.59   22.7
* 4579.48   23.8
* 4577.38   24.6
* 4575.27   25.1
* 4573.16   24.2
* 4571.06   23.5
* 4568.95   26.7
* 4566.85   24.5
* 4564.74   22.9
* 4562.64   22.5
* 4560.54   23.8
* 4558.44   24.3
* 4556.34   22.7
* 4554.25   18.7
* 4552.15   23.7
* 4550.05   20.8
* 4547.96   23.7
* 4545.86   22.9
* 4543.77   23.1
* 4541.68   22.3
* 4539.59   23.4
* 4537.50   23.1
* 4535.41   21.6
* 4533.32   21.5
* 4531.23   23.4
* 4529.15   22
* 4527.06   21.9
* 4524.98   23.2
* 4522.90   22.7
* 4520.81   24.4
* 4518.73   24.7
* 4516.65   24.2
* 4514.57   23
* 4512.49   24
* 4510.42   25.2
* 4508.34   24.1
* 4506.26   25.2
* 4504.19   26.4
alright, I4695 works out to 0.8 A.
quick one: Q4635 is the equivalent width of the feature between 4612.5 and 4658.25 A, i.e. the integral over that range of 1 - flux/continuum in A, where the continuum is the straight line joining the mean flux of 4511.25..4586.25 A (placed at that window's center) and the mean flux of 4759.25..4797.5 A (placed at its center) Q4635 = -0.8 A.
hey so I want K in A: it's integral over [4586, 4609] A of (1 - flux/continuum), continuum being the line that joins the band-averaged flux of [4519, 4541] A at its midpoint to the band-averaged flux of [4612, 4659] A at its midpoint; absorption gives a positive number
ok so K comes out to -0.31 A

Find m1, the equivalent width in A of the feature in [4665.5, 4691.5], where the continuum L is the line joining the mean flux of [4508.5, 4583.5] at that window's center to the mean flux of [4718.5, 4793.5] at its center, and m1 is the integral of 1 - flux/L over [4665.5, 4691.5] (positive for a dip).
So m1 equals 0.6 A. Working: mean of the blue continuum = 23.3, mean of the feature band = 23.1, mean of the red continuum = 23.8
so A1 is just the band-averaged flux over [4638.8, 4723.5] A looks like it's 23.5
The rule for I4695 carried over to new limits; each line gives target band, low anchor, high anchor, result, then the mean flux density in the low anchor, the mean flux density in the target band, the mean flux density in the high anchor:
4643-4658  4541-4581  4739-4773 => 0.0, 23.4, 23.5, 23.7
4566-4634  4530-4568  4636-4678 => -2.5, 22.7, 24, 23.6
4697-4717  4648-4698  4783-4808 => 0.4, 23.5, 23.1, 23.8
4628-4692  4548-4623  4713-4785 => 0.5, 23.7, 23.5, 23.7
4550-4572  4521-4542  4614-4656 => -0.2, 22.6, 23.2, 23.9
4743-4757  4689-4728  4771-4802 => -0.1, 23.6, 23.9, 23.8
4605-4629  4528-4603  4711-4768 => -0.7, 23.3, 24.1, 23.7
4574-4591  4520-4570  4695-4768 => -0.5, 22.9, 23.7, 23.6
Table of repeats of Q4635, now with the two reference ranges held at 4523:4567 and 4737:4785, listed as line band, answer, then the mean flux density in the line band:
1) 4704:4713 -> 0.2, 22.9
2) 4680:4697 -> -0.1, 23.5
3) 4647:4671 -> -0.2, 23.4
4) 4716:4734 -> -0.2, 23.8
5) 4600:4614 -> -0.6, 24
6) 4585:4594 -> -0.3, 23.6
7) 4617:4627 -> -0.6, 24.3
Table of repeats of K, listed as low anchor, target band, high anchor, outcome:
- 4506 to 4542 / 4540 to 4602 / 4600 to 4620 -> 0.49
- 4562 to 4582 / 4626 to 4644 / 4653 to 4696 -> -0.16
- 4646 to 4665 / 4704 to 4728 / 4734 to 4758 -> 0.33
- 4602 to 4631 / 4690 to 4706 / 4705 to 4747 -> -0.12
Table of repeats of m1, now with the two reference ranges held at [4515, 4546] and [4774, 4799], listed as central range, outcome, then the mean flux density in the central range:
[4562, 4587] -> -0.8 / 23.8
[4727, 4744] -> 0.0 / 23.7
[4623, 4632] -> -0.1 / 23.5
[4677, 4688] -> 0.2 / 23.1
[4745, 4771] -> 0.1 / 23.7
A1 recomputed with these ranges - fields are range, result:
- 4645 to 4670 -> 23.4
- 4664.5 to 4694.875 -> 23.3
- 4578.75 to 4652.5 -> 23.8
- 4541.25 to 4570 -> 23.1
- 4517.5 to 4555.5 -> 22.6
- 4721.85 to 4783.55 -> 23.8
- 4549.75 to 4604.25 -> 23.5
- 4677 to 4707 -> 23.6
